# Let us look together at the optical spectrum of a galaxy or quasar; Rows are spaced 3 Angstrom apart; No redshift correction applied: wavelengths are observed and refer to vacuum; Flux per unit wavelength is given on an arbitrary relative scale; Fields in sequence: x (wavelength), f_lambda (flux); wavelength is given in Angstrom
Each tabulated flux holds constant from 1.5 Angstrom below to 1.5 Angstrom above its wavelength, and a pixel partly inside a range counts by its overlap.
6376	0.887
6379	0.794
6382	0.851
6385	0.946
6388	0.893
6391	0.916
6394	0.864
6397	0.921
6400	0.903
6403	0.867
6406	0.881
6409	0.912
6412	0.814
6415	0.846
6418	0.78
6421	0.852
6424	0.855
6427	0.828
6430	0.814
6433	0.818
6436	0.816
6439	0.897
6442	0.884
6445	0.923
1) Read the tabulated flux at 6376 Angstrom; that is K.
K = 0.887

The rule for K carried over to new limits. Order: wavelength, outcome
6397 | 0.921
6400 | 0.903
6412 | 0.814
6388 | 0.893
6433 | 0.818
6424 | 0.855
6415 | 0.846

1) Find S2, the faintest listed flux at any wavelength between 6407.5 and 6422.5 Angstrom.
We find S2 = 0.78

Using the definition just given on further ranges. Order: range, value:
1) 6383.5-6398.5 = 0.864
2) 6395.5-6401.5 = 0.903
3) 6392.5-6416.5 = 0.814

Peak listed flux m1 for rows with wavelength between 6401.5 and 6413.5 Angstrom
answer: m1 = 0.912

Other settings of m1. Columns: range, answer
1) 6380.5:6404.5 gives 0.946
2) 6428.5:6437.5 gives 0.818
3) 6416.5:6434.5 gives 0.855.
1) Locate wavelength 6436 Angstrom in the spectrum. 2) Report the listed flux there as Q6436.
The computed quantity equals 0.816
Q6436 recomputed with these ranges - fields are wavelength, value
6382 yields 0.851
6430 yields 0.814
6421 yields 0.852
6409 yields 0.912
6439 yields 0.897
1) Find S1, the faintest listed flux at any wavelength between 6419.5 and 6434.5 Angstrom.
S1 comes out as 0.814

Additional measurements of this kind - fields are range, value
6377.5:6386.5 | 0.794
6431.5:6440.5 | 0.816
